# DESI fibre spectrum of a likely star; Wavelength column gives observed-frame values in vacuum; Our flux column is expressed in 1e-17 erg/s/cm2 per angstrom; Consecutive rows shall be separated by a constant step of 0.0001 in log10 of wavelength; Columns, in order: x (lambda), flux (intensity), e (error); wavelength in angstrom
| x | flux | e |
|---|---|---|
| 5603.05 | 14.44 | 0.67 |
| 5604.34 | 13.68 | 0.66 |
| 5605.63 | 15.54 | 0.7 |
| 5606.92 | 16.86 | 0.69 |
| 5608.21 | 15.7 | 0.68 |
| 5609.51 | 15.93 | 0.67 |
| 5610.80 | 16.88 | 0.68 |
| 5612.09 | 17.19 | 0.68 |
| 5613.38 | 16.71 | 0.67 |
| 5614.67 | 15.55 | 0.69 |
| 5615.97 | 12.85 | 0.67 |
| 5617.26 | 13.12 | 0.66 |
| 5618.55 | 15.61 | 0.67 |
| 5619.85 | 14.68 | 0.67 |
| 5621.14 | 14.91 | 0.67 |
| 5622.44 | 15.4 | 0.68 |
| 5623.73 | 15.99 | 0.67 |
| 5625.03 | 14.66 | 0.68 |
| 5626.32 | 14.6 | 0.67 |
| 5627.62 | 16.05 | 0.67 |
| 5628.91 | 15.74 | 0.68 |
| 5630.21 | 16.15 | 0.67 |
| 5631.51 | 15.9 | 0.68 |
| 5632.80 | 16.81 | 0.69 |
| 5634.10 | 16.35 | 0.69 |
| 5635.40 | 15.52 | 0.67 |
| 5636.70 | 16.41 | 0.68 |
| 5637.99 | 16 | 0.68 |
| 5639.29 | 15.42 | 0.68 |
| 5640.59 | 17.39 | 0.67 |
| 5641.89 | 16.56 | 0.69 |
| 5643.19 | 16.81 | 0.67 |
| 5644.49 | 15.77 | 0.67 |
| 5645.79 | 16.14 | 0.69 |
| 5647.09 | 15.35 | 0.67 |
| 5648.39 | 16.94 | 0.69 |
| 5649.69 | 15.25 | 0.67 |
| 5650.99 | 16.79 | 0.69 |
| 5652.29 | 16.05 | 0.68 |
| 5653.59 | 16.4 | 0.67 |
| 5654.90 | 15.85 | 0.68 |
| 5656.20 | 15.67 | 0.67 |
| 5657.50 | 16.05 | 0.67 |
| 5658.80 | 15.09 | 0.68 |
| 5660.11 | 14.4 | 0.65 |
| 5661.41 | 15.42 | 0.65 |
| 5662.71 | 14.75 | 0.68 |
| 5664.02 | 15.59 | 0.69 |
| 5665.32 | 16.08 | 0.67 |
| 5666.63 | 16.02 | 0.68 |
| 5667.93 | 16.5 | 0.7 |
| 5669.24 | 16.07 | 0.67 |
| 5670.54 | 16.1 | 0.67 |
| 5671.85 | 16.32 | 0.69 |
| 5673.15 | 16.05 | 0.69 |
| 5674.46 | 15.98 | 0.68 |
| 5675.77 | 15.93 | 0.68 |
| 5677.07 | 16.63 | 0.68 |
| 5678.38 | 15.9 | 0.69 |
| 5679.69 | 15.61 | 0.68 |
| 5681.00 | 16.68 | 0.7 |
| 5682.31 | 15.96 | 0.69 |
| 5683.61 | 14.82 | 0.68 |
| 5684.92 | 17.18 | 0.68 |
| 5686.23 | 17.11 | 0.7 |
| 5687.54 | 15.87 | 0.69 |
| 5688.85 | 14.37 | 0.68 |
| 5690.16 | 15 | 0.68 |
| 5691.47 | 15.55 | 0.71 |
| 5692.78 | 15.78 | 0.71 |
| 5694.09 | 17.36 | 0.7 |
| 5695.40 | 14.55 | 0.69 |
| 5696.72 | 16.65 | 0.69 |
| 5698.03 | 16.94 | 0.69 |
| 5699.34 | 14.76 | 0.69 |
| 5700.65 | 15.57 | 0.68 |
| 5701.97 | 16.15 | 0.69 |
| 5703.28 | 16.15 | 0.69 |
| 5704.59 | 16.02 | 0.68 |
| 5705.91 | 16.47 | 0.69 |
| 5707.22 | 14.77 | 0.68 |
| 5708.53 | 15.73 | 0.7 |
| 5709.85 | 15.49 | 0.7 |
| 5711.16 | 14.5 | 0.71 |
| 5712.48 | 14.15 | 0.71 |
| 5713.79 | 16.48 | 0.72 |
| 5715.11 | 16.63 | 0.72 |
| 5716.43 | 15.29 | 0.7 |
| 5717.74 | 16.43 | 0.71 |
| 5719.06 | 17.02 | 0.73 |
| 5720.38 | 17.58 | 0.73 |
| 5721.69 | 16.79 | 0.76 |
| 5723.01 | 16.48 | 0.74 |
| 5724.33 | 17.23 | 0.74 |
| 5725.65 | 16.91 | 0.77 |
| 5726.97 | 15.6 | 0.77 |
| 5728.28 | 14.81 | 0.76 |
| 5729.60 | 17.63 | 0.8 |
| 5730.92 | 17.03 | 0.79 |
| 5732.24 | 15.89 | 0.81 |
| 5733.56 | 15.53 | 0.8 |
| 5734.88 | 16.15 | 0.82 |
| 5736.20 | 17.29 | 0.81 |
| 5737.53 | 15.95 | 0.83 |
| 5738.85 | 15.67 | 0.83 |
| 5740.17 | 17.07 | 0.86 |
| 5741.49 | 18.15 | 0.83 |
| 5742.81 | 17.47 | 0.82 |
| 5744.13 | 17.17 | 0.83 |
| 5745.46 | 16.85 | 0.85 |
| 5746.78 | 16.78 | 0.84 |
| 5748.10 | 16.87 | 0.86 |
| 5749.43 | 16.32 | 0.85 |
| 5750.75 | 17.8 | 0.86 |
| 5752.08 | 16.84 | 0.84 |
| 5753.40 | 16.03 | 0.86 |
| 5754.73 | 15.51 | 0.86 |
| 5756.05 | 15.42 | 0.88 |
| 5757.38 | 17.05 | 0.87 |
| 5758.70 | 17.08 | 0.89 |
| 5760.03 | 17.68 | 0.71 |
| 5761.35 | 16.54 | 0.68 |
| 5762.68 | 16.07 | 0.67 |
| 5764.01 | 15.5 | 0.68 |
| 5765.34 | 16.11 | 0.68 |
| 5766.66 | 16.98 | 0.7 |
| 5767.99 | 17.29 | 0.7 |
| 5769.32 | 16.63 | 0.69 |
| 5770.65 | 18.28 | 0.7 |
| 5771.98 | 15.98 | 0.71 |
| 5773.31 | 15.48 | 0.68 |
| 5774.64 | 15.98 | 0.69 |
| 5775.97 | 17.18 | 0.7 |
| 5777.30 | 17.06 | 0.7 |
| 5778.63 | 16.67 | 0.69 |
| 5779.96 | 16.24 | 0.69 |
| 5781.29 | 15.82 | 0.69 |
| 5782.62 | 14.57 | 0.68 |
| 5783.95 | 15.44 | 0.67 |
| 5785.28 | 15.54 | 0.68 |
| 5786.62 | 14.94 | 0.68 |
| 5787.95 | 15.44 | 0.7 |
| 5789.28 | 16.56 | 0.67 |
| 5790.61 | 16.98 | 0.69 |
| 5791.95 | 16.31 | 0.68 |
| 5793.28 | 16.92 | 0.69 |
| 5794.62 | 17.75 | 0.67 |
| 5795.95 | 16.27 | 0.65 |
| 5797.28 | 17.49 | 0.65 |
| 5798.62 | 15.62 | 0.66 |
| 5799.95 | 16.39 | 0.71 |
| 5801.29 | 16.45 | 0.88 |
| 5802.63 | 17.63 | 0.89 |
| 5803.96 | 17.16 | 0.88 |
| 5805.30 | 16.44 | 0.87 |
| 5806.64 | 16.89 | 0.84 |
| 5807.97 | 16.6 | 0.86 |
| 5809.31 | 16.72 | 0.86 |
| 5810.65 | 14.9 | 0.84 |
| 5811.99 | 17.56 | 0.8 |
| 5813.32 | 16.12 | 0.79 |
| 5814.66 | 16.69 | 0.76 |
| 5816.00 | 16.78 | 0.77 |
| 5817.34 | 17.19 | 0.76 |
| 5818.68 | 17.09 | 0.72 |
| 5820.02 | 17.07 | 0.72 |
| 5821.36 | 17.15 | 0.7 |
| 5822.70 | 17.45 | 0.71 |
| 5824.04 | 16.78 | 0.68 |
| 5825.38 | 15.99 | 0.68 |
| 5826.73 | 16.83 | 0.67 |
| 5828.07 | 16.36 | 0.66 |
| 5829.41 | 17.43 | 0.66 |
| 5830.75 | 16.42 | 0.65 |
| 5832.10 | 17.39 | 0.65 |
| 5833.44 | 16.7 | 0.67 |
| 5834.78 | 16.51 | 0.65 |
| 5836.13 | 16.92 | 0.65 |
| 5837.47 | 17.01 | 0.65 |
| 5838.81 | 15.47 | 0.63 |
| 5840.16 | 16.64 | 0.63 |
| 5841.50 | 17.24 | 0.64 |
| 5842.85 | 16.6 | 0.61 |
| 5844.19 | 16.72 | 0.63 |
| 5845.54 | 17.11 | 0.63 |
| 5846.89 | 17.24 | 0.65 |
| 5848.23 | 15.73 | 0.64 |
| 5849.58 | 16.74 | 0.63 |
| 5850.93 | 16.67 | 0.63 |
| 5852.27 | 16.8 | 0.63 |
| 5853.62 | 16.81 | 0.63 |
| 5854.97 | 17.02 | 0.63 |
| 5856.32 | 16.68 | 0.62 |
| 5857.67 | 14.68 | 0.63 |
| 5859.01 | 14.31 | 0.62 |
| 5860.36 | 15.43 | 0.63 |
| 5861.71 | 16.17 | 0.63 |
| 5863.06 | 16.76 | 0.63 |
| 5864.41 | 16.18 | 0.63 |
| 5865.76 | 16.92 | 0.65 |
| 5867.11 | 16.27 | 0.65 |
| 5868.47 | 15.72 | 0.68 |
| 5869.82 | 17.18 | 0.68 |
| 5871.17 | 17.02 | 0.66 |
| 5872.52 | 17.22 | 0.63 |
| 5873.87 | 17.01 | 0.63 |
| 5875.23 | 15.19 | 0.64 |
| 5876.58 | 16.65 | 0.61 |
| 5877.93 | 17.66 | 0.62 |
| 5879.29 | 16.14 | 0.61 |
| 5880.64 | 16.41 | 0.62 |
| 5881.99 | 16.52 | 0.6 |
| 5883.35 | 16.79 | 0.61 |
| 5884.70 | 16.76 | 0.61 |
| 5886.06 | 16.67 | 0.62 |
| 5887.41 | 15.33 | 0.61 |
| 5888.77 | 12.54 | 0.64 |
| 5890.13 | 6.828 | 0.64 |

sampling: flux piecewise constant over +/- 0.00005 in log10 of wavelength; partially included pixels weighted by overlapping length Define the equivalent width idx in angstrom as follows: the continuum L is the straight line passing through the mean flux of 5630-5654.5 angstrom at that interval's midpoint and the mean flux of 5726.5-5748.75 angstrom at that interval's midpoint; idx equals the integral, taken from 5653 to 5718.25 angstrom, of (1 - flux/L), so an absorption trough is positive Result 2.3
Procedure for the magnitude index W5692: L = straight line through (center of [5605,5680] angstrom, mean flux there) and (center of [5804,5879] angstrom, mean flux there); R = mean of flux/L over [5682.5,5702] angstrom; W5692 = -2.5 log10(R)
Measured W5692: 0.01 mag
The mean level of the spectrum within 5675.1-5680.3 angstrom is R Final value 16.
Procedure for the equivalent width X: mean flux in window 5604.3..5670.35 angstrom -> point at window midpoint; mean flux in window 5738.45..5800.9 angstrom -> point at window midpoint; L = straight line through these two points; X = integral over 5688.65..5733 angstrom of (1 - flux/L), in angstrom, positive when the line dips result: 0.5 angstrom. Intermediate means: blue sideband 15.8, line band 16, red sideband 16.5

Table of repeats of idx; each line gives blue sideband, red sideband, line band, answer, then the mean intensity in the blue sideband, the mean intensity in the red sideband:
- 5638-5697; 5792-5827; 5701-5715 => 0.5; 15.9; 16.8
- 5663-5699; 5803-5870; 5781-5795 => 0.3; 16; 16.6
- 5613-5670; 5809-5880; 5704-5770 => -1.2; 15.7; 16.6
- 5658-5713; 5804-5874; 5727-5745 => -0.6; 15.8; 16.6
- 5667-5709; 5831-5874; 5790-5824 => -0.9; 16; 16.5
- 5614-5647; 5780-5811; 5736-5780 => -1.4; 15.6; 16.3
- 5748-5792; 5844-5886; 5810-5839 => -0.6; 16.3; 16.5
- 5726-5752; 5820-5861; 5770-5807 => 0.4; 16.6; 16.6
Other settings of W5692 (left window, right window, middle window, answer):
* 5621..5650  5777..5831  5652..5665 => 0.034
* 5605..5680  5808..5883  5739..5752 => -0.057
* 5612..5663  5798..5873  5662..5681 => -0.009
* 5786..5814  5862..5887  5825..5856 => -0.009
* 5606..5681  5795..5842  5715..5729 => -0.013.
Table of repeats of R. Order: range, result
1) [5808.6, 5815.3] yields 16.4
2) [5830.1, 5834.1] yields 16.8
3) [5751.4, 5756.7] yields 16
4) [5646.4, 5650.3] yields 15.9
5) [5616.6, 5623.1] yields 14.8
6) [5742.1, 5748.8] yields 17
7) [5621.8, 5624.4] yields 15.7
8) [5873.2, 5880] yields 16.5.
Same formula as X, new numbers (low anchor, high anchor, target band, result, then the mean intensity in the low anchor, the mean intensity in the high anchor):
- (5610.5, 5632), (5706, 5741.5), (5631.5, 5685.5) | -1.14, 15.4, 16.2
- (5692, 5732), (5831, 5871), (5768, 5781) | -0.28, 16.1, 16.5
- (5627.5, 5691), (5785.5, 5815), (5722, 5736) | -0.11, 16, 16.5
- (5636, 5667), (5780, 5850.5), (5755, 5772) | -0.31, 15.9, 16.6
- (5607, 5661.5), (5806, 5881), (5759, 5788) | 0.08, 15.8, 16.6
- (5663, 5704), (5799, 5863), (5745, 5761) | -0.41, 16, 16.6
